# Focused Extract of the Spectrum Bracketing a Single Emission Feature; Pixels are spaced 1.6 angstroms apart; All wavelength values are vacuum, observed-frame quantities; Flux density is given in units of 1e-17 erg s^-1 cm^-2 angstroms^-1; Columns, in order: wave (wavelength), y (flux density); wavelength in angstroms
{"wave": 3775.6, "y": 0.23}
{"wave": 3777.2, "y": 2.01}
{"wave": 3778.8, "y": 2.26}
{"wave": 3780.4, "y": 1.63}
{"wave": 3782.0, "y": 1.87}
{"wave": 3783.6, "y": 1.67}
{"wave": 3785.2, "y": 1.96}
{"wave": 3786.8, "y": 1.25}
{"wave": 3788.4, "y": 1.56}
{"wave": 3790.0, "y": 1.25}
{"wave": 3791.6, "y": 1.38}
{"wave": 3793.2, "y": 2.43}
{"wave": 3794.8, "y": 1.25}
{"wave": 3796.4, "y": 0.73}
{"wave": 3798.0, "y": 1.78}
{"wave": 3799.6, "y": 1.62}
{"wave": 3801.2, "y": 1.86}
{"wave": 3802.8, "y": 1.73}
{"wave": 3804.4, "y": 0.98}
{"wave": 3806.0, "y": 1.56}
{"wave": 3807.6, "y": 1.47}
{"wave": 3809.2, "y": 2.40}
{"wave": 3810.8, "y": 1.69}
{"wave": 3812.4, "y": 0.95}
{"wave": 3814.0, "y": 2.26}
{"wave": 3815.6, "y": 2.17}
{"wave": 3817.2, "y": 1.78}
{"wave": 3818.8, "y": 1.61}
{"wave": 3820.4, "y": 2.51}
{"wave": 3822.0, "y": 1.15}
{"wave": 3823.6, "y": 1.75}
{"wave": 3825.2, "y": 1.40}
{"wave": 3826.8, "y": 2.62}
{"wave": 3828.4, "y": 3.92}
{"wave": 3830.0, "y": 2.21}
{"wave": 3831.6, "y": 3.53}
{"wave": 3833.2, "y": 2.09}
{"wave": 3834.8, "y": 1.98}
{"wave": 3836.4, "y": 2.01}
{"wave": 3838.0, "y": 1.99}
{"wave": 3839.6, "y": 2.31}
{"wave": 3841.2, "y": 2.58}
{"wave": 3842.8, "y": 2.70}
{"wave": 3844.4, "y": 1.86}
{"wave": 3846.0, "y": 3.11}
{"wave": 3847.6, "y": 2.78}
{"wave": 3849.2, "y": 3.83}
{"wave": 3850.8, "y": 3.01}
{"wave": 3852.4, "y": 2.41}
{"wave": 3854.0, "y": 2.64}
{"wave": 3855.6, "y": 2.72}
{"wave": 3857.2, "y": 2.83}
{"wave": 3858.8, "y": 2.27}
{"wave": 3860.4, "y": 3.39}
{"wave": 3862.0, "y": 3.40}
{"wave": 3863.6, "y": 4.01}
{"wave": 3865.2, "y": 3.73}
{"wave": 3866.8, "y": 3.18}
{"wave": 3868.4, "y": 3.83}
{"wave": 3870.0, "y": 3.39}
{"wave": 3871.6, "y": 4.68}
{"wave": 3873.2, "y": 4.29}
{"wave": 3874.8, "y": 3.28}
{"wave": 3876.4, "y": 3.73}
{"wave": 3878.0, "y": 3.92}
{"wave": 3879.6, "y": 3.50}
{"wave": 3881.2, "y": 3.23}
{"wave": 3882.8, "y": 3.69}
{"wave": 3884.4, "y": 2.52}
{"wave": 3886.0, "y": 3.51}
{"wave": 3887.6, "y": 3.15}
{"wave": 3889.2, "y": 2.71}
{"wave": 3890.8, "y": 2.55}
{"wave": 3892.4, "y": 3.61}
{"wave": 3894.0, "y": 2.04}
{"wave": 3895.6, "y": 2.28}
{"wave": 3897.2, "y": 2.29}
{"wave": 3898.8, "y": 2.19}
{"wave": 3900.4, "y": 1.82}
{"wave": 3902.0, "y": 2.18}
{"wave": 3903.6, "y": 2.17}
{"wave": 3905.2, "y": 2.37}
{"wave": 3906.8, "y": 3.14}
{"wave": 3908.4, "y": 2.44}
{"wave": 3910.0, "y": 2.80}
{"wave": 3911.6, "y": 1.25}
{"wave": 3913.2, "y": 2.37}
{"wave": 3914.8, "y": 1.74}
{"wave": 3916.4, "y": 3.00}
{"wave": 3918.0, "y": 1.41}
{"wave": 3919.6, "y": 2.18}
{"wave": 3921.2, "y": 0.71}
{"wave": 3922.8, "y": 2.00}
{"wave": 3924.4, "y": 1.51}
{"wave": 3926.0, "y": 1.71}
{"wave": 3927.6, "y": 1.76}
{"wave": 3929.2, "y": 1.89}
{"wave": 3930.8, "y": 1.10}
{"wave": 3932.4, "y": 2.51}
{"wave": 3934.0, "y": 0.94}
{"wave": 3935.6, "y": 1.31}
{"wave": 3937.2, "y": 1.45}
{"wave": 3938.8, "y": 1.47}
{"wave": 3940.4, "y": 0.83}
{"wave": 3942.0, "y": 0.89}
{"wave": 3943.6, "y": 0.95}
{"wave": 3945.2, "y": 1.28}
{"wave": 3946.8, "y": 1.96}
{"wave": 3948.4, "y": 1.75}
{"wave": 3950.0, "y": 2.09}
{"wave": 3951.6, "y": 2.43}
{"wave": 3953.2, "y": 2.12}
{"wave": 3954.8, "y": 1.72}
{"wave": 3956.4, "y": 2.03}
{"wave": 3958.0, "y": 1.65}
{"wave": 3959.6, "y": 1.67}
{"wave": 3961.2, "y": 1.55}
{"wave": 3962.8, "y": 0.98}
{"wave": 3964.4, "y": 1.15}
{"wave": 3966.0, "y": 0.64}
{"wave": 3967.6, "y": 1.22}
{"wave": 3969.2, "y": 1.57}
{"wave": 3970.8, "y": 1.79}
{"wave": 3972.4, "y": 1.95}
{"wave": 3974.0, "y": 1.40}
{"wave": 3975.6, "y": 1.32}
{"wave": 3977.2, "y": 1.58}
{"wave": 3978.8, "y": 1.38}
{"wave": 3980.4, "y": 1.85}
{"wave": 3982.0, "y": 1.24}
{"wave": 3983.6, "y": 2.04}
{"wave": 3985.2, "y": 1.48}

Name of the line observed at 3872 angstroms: C IV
